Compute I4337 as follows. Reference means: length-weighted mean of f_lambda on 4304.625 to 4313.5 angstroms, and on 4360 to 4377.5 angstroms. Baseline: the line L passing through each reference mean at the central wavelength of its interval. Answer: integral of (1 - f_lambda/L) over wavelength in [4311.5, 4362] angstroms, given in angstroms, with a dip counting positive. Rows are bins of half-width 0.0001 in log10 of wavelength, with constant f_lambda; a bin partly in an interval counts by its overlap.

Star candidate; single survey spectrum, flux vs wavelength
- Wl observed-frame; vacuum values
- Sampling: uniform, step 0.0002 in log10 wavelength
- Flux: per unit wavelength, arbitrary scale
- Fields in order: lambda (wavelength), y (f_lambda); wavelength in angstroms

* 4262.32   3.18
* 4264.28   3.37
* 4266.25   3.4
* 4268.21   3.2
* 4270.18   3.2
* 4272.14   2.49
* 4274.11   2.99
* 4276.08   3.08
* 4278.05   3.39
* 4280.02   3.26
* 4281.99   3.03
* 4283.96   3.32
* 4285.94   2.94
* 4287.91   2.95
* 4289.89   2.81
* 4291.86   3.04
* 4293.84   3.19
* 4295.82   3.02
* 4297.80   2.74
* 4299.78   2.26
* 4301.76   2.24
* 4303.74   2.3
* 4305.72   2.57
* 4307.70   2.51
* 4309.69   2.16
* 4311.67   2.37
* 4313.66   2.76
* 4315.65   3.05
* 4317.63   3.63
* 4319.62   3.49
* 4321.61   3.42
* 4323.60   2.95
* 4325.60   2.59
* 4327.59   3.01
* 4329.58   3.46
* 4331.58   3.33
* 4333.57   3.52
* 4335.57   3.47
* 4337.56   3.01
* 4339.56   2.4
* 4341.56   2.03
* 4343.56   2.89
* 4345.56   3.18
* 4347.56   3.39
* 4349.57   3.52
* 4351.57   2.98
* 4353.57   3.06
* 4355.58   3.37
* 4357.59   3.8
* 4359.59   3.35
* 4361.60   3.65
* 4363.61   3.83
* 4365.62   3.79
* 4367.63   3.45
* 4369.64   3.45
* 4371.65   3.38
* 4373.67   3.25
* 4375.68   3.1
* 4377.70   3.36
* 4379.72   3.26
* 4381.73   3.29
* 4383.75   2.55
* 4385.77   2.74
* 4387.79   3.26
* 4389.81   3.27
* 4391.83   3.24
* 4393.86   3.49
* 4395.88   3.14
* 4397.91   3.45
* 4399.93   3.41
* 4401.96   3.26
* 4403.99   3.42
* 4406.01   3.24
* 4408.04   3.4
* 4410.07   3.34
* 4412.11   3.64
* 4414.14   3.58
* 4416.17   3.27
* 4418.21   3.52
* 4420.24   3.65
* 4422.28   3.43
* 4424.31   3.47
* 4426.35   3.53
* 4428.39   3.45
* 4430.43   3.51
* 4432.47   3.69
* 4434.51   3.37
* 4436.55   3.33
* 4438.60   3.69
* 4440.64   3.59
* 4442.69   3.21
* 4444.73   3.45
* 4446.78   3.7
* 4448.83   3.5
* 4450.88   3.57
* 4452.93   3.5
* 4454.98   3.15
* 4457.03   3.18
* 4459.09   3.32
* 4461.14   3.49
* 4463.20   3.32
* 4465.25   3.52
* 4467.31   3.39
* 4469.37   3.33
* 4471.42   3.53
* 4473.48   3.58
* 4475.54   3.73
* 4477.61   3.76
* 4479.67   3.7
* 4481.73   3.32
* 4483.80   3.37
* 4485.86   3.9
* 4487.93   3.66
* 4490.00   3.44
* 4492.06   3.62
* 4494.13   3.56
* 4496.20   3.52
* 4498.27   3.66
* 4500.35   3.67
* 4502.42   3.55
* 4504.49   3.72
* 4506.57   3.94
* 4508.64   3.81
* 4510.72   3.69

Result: -4.3 angstroms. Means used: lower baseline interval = 2.44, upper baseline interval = 3.48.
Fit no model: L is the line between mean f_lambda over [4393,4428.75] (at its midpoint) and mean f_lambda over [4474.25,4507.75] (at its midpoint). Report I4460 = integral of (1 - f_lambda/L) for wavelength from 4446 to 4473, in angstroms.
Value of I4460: 1.0 angstroms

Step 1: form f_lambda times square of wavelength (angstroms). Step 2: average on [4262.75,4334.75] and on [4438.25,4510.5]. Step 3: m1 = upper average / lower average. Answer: 1.3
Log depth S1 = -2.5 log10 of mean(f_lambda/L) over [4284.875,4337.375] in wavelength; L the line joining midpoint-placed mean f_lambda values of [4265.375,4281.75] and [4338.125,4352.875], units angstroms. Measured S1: 0.03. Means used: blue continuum 3.12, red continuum 2.92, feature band 2.92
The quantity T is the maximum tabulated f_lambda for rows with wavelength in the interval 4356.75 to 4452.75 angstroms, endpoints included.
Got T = 3.83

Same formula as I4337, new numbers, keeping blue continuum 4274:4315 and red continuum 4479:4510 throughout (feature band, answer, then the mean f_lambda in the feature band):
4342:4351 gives -0.4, 3.16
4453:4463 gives 0.5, 3.31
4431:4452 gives -0.6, 3.51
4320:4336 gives -1.5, 3.22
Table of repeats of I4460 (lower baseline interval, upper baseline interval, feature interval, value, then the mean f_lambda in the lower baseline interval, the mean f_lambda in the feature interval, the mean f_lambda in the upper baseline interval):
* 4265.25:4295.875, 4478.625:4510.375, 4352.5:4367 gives -1.14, 3.08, 3.55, 3.63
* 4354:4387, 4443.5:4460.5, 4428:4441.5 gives -0.46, 3.34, 3.52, 3.42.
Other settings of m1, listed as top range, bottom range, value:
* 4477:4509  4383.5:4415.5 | 1.15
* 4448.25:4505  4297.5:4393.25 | 1.21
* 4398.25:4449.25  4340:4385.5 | 1.10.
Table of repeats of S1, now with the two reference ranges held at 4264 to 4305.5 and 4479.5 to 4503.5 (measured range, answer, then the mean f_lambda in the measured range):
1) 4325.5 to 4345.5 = 0.04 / 3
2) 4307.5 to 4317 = 0.16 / 2.62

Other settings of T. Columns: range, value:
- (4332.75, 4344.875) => 3.52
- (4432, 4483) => 3.76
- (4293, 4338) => 3.63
